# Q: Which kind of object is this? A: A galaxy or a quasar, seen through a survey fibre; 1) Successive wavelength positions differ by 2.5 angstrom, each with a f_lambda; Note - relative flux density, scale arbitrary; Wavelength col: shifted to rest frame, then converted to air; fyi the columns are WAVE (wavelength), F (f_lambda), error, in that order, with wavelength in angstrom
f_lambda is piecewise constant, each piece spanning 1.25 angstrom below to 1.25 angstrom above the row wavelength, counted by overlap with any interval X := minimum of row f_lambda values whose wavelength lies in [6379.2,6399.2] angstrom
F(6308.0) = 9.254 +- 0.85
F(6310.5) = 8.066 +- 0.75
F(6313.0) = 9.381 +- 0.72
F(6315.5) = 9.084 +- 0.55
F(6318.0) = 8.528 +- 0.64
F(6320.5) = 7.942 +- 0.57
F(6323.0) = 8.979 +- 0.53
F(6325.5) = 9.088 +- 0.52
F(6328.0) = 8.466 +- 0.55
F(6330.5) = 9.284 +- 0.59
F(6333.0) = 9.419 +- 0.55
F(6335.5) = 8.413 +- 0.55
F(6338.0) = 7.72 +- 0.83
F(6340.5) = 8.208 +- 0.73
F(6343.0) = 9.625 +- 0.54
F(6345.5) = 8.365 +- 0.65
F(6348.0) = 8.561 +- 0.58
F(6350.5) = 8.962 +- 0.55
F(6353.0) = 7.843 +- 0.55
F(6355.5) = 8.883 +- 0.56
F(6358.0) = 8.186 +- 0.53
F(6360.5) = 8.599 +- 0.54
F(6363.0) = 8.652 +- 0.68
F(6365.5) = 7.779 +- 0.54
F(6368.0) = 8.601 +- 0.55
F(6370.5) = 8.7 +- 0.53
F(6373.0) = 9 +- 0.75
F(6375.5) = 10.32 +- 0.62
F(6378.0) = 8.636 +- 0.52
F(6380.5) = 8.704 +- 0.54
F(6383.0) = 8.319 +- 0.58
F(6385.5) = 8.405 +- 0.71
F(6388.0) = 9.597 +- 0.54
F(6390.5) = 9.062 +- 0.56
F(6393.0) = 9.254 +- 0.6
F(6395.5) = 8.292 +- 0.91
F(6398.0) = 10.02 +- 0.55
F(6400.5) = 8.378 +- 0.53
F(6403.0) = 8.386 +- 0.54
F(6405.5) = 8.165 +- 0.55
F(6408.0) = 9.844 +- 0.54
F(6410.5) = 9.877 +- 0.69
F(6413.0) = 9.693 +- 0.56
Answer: 8.292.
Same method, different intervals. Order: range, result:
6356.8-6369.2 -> 7.779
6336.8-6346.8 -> 7.72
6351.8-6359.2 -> 7.843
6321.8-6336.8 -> 8.413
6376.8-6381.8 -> 8.636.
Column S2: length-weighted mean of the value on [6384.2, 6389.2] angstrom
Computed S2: 8.99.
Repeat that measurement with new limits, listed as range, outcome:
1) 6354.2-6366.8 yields 8.42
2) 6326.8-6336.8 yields 8.89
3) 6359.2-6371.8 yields 8.47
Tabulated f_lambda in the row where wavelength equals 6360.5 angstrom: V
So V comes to 8.599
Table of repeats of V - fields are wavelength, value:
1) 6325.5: 9.088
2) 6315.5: 9.084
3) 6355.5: 8.883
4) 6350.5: 8.962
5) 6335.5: 8.413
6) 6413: 9.693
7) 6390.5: 9.062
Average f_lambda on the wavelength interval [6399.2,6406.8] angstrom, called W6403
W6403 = 8.33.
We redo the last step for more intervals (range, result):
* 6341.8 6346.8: 8.98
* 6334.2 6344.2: 8.49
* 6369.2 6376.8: 9.33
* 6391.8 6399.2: 9.18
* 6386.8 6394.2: 9.3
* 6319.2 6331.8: 8.75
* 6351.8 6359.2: 8.31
